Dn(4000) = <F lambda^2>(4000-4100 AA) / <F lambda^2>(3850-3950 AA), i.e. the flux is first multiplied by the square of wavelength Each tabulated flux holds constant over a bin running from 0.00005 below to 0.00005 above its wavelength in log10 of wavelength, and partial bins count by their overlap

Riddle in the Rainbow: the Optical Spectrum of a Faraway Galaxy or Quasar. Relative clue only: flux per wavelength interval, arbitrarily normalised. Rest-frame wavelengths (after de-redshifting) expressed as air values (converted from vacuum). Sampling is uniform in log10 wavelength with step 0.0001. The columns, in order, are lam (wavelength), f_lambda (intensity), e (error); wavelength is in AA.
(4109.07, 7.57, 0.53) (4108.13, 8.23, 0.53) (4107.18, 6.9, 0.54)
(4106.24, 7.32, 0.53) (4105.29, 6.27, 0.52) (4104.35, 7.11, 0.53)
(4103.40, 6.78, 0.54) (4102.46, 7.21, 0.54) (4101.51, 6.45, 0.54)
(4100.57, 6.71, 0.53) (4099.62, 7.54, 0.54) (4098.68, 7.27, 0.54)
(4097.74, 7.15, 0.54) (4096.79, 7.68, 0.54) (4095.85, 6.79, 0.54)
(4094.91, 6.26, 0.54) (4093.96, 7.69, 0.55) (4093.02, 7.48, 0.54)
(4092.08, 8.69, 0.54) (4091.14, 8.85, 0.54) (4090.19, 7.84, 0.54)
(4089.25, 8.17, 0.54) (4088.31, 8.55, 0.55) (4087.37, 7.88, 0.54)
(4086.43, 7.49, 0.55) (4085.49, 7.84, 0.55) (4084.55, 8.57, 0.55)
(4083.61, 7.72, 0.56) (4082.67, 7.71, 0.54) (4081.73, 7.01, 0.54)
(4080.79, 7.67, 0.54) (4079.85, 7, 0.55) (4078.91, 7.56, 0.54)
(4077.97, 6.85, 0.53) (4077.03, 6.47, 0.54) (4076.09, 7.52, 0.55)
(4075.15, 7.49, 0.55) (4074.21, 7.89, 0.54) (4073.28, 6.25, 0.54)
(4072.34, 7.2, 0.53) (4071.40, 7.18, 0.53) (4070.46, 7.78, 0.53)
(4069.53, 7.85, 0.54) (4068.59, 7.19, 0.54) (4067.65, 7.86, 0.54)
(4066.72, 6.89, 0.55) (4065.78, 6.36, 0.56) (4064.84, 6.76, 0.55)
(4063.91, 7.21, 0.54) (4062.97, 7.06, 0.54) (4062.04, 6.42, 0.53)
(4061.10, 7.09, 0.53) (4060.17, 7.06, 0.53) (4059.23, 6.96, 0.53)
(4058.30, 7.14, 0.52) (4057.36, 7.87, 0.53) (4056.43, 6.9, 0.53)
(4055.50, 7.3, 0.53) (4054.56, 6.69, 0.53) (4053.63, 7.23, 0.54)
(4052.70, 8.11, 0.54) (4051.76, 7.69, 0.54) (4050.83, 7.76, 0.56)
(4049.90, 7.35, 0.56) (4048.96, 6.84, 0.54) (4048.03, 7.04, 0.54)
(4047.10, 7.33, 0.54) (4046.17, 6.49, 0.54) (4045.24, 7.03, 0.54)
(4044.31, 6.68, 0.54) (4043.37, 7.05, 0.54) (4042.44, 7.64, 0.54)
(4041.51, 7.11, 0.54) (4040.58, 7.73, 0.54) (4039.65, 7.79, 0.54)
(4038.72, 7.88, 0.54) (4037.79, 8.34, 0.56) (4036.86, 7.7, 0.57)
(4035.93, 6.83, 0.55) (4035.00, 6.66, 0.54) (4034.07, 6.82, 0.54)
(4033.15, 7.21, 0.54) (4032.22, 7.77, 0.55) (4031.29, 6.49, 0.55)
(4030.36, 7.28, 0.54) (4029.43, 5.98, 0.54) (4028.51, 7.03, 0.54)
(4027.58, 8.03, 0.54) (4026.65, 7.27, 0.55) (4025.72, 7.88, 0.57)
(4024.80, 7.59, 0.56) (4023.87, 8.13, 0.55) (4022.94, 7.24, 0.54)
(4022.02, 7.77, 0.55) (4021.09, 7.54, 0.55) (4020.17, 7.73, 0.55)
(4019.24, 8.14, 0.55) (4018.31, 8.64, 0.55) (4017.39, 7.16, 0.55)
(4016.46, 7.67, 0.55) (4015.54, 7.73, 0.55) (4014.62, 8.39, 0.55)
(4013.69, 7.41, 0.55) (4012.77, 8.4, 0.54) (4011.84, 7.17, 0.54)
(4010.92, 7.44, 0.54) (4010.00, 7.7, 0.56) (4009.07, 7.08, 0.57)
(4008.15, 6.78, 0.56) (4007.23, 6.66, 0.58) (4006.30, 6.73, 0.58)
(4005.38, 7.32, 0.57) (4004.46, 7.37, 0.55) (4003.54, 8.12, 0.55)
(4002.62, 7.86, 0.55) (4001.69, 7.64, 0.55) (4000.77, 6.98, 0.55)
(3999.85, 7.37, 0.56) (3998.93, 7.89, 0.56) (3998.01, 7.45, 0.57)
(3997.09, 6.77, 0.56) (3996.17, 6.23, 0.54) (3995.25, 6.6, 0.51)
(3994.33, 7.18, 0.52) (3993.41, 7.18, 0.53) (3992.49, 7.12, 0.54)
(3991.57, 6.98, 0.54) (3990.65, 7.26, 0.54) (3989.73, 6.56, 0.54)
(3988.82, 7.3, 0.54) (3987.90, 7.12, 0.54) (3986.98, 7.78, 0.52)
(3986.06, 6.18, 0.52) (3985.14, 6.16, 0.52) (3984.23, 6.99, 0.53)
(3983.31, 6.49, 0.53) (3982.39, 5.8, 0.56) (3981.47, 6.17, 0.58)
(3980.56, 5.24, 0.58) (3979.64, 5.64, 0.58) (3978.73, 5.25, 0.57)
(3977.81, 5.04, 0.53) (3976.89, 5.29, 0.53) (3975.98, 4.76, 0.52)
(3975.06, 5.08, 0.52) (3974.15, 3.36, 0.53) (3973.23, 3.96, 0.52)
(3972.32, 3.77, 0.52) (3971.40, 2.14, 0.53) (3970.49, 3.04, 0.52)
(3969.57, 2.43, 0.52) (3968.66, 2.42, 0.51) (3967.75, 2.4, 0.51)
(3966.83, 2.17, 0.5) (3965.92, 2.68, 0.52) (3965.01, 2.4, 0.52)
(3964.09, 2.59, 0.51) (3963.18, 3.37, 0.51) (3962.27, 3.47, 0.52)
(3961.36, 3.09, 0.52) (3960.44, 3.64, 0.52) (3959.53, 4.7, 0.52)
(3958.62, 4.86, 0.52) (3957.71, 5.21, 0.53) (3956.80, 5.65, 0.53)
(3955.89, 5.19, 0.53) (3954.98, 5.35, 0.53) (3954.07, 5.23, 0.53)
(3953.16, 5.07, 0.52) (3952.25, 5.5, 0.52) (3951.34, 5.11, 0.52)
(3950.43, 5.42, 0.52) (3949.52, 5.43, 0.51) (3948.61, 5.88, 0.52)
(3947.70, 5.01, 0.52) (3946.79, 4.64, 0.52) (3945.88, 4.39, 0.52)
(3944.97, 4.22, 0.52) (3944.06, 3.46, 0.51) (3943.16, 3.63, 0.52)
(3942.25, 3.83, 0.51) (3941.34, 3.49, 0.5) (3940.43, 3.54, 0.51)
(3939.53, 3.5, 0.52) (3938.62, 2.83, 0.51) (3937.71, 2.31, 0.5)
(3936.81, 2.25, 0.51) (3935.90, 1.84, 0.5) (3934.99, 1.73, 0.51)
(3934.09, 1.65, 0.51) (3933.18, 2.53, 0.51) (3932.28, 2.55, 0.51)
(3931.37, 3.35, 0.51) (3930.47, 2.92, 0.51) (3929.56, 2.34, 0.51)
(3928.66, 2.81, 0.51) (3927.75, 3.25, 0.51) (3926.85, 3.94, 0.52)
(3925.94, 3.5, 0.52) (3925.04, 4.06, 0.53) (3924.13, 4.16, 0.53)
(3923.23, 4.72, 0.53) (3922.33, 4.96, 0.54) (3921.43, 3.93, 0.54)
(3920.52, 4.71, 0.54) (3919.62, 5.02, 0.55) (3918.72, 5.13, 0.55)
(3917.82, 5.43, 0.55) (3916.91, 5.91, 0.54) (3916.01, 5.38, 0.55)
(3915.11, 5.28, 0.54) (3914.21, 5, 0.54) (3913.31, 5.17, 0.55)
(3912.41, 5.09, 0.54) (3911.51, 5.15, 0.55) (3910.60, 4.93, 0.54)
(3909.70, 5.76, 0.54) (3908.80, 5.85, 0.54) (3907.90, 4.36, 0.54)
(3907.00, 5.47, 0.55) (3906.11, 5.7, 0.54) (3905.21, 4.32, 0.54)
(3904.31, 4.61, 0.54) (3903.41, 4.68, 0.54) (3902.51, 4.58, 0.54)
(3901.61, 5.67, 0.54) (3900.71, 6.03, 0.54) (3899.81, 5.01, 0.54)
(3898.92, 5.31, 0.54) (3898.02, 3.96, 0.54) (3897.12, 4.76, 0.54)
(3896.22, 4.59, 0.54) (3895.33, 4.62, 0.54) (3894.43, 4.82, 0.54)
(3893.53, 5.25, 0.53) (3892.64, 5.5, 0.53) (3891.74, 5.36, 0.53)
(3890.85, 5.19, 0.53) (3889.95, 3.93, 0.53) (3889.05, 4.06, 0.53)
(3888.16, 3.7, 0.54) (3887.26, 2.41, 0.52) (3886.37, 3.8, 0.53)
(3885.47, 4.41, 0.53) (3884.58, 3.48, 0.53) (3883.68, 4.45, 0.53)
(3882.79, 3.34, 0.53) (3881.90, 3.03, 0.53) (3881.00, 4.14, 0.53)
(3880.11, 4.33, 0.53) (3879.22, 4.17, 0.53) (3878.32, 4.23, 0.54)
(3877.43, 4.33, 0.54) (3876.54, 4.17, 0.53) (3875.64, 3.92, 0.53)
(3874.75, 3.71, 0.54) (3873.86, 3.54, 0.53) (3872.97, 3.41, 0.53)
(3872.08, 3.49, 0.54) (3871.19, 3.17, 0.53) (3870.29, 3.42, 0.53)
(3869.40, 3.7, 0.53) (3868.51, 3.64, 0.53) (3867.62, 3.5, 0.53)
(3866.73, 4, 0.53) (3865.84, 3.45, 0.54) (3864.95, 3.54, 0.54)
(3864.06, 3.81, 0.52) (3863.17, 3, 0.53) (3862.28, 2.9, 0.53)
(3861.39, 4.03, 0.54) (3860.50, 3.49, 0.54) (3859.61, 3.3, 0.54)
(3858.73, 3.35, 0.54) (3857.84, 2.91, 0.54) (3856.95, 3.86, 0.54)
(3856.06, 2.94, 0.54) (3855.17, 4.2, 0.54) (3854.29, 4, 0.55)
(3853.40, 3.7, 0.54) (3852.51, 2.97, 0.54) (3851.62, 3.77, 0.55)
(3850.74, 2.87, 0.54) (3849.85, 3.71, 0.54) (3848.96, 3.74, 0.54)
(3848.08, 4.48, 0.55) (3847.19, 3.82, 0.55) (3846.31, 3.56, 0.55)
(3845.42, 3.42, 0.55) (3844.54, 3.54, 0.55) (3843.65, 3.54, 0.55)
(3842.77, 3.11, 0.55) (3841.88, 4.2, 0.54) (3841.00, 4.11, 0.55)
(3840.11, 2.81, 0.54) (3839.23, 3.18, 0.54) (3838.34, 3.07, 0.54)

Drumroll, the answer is 2.0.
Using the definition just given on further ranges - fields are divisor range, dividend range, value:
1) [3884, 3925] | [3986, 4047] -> 1.61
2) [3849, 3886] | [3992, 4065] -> 2.18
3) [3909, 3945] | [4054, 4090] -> 2.03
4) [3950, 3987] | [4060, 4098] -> 1.74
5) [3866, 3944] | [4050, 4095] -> 1.96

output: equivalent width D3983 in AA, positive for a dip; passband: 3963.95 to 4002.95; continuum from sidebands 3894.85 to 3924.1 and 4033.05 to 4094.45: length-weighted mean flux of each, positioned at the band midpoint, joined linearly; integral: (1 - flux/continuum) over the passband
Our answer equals 4.3 AA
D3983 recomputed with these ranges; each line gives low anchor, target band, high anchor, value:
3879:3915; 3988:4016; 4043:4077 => -4.5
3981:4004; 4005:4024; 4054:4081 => -1.4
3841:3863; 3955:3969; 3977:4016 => 5.6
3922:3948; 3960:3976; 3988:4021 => 6.5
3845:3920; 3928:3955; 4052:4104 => 7.8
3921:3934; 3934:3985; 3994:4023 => 9.0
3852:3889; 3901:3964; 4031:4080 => 6.5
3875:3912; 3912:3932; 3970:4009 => 2.8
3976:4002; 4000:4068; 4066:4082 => -3.9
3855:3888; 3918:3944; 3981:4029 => 9.1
